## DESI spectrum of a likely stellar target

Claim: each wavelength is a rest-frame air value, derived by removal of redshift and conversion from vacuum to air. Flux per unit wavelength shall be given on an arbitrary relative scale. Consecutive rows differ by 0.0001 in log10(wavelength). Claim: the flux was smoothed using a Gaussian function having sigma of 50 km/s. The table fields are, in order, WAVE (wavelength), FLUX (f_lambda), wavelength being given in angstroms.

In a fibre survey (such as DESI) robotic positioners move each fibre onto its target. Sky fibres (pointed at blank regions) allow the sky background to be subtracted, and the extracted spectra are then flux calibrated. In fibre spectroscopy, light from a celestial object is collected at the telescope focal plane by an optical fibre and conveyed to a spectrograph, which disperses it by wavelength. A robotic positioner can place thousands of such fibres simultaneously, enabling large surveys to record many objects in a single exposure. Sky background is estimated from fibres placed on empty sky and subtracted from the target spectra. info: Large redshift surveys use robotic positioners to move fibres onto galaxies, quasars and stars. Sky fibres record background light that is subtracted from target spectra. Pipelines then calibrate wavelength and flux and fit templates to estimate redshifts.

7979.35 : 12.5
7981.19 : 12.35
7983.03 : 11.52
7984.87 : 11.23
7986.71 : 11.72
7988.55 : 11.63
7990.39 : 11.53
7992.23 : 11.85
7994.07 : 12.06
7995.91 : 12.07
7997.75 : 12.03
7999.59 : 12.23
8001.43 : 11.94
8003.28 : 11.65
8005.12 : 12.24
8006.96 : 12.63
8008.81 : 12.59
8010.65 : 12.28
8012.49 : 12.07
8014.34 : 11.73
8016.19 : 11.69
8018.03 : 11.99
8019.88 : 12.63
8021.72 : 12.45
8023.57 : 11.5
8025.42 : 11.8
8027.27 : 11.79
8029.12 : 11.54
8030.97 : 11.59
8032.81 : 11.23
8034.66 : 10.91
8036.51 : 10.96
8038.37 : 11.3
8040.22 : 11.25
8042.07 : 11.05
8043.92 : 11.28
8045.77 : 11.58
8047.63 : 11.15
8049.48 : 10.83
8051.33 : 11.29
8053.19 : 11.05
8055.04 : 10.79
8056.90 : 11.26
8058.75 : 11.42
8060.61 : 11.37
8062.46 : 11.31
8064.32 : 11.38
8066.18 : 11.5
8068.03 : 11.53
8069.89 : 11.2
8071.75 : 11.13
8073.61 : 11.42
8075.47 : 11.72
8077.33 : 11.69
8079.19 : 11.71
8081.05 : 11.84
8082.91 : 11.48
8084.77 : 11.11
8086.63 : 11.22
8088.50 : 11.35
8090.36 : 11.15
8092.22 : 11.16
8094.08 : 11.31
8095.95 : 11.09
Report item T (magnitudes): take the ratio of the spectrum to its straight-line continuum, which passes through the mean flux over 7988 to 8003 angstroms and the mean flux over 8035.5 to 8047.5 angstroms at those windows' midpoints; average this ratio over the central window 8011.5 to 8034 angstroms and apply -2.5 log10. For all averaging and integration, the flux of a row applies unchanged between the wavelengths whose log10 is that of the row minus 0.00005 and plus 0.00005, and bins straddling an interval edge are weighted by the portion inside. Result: -0.03 mag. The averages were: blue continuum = 11.9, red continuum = 11.2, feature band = 11.8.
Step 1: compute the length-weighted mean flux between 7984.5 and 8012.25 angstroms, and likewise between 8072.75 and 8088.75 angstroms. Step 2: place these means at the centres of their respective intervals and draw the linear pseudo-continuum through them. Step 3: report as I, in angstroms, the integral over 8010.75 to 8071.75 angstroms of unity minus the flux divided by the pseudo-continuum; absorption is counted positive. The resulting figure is 1.5 angstroms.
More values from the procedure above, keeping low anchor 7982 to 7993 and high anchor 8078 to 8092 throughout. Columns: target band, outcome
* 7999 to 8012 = -0.8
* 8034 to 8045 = 0.3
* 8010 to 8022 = -0.6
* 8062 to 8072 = 0.1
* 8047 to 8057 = 0.4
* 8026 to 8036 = 0.1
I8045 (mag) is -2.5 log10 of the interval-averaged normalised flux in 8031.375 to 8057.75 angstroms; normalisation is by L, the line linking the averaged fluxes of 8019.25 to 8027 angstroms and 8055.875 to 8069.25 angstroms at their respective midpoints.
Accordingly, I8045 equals 0.05 mag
